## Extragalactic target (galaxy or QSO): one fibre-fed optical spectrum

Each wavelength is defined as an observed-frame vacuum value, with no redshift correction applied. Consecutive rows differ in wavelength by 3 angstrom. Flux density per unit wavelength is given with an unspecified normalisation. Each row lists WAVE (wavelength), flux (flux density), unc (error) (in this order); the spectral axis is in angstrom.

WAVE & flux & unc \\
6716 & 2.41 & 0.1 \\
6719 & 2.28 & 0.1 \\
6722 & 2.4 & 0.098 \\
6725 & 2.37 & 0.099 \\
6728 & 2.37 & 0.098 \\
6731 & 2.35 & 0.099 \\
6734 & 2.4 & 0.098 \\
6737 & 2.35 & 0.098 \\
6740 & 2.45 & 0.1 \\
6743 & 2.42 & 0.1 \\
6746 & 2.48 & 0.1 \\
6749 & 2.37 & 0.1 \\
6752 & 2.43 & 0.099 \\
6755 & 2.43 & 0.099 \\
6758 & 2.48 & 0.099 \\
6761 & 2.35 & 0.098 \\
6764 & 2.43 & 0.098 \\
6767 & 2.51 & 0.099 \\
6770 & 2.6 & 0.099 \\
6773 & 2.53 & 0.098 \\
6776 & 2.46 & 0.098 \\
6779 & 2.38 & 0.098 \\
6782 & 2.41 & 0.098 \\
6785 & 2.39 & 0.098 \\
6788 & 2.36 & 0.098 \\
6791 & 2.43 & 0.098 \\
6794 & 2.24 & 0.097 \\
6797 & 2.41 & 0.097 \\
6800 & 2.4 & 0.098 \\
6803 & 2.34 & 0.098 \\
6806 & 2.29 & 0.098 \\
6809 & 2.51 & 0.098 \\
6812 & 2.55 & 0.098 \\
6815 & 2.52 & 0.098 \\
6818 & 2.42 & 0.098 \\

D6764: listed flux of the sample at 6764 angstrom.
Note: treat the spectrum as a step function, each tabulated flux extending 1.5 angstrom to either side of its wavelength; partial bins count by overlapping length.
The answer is 2.43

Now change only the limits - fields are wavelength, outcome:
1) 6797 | 2.41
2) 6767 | 2.51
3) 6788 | 2.36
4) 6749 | 2.37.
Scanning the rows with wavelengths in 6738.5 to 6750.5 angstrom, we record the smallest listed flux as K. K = 2.37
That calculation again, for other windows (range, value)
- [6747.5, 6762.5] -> 2.35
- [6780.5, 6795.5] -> 2.24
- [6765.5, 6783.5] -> 2.38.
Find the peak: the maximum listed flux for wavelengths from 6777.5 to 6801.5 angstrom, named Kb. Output 2.43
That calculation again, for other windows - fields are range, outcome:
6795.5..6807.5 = 2.41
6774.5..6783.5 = 2.46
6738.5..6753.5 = 2.48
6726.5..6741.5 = 2.45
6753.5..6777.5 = 2.6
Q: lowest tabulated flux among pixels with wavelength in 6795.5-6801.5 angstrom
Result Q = 2.4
